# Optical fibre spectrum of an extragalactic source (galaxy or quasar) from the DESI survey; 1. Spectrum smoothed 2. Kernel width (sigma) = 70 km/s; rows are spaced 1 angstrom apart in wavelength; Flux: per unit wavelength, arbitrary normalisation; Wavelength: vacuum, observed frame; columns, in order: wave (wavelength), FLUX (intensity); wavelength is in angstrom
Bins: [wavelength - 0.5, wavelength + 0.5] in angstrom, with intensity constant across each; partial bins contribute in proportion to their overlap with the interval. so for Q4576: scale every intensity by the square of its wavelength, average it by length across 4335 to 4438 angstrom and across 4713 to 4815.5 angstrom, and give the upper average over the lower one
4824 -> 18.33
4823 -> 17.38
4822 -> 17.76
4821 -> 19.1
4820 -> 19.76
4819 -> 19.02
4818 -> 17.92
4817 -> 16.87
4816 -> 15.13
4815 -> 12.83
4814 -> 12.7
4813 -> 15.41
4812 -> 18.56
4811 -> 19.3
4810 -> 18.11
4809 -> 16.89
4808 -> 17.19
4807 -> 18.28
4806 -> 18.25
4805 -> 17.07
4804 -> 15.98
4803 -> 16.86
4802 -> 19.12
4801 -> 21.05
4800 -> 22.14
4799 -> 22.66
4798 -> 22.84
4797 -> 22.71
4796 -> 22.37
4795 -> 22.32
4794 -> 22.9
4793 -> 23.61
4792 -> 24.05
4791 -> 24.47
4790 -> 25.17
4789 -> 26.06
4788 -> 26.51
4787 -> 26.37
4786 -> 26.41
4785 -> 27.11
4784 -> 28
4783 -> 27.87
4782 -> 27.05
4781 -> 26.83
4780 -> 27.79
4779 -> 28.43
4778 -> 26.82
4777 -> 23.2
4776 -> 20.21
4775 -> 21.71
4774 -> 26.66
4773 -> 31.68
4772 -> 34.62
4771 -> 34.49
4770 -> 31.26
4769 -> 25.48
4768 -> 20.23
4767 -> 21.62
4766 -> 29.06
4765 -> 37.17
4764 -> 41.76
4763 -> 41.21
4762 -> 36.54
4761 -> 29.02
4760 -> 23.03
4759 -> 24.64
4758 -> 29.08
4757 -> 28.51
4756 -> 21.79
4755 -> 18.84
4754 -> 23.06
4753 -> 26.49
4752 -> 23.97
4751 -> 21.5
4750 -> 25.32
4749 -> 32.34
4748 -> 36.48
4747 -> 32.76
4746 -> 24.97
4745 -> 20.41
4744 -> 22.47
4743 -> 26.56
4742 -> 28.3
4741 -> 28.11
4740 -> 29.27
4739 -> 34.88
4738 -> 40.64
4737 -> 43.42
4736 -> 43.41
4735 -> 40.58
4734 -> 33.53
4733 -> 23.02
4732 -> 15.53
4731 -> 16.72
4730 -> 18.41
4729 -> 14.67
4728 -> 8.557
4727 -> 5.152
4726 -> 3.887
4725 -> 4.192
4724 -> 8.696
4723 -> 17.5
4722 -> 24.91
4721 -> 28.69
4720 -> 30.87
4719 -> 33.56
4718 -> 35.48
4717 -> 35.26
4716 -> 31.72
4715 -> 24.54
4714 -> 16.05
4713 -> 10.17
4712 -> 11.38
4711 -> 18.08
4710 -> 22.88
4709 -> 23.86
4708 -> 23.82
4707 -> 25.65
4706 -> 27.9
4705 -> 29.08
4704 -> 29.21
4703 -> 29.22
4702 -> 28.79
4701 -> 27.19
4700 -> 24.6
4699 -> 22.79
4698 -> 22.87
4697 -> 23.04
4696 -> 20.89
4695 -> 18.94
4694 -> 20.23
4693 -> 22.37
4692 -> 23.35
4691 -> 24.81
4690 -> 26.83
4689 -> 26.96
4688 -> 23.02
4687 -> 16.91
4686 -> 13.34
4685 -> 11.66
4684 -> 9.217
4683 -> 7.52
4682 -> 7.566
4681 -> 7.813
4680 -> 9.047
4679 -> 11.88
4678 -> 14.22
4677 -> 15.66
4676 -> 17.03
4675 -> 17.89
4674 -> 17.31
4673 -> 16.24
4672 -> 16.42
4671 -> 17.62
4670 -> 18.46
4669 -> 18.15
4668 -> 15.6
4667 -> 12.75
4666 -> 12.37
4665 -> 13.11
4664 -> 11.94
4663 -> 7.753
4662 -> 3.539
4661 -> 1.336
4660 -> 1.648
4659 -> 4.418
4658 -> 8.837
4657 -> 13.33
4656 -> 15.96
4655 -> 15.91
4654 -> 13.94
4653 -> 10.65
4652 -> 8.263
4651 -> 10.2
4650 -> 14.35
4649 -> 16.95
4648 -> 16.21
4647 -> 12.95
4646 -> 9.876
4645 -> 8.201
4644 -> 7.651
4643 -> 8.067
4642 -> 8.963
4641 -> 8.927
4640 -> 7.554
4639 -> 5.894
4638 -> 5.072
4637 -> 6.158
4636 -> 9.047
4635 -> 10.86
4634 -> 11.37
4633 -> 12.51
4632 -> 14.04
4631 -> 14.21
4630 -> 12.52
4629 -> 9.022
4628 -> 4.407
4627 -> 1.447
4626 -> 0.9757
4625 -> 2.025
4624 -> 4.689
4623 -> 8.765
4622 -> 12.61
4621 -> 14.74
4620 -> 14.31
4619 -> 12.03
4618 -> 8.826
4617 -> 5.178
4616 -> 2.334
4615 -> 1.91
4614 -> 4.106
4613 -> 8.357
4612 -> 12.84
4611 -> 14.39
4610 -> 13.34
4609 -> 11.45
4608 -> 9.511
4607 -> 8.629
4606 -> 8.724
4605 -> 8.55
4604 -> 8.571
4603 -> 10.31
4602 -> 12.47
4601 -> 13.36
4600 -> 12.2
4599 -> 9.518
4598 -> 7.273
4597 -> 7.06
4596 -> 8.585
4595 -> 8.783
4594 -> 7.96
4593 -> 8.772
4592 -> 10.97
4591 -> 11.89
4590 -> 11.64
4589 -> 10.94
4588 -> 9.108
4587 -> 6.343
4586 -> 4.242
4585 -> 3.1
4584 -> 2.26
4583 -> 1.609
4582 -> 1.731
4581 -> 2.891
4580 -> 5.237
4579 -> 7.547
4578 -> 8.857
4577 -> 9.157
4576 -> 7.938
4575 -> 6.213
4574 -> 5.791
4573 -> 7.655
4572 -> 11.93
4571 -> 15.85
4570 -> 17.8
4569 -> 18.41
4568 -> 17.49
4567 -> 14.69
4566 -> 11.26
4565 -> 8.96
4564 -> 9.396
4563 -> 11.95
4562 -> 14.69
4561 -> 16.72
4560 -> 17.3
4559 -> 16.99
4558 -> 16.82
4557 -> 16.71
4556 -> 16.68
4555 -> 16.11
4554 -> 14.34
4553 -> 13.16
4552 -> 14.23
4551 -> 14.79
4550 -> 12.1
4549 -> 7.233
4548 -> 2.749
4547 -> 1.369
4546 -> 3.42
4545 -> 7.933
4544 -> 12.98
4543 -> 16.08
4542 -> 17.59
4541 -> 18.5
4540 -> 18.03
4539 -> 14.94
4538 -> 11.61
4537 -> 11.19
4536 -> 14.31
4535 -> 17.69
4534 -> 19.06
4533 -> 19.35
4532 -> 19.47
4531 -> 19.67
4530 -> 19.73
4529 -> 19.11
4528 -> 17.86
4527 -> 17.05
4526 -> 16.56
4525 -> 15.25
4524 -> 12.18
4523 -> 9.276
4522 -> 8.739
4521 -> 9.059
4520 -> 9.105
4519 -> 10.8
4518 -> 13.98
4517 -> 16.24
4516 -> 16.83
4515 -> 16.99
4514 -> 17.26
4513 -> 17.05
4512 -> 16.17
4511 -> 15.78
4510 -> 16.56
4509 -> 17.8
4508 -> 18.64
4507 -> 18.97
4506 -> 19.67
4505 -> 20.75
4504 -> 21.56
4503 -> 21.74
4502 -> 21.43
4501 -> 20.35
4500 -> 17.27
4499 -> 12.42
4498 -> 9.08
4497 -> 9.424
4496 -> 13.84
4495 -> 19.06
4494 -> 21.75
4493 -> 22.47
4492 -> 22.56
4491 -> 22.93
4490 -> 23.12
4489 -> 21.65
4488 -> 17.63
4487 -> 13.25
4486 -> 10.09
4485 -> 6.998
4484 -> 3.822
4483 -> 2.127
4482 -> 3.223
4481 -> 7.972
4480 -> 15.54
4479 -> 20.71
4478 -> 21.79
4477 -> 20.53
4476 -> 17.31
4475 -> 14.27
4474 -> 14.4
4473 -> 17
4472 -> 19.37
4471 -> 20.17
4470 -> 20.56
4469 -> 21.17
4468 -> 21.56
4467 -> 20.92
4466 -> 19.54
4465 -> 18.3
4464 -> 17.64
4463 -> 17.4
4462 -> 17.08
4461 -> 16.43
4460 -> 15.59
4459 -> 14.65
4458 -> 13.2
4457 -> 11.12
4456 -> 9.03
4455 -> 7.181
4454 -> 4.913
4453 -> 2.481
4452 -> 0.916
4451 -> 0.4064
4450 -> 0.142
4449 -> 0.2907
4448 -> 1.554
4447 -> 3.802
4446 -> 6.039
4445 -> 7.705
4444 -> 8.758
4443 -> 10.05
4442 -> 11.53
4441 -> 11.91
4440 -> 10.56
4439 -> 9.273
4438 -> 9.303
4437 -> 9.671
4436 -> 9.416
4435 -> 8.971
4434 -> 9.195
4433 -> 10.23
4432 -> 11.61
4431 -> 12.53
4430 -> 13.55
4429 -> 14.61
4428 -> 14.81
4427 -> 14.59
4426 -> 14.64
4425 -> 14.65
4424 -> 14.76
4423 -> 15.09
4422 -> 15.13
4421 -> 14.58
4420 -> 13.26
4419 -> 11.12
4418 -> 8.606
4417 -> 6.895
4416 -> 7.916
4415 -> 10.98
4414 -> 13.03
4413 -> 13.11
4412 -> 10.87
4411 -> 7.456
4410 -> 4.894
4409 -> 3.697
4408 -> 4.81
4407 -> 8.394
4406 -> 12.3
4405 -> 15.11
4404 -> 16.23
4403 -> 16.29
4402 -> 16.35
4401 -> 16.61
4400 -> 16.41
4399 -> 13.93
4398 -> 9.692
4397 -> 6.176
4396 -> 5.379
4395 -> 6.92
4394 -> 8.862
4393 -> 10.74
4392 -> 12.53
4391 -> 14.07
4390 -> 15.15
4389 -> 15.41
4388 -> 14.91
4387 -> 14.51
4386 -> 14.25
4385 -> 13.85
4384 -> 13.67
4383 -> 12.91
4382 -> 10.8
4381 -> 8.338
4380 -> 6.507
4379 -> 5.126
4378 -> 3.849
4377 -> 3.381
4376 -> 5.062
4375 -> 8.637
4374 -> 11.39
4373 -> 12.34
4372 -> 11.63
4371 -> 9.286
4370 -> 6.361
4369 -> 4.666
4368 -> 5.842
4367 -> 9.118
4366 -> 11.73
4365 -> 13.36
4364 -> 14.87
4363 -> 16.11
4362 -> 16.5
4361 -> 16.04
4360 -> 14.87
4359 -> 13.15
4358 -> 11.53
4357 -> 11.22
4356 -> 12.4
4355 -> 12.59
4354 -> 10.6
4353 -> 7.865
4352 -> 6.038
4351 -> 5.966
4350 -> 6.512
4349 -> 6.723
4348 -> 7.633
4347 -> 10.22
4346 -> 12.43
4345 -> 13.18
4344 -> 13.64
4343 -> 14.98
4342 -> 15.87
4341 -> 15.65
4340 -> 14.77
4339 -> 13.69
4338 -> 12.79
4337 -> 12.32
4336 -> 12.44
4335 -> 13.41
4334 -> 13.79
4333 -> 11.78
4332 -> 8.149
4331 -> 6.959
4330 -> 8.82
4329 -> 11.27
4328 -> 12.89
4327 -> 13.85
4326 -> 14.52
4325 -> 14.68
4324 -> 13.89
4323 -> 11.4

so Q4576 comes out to 2.6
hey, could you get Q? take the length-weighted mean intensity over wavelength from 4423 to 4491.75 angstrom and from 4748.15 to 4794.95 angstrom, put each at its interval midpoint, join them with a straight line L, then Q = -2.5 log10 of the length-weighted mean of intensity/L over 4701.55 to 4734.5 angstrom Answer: 0.15 mag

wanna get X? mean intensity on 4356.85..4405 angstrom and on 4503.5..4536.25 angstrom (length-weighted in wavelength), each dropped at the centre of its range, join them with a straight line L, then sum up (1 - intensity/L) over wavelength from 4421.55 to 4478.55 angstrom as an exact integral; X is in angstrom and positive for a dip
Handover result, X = 6.11 angstrom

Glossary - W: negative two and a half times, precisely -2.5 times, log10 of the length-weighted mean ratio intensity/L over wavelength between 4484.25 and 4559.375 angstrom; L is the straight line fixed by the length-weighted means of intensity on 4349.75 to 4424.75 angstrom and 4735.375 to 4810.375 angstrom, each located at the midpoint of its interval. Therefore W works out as 0.053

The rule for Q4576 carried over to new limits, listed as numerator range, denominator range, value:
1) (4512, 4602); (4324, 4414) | 1.17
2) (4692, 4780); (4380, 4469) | 2.59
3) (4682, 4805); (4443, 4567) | 1.92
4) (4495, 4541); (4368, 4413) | 1.63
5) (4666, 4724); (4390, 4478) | 1.94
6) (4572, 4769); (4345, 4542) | 1.40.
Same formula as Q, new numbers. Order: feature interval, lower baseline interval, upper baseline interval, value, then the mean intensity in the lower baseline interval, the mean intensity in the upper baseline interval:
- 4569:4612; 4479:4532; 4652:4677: 0.48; 15.6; 12.6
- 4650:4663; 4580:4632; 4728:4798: 0.48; 8.29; 27.2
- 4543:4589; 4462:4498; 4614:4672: 0.25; 16.5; 9.84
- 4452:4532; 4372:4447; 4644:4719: -0.21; 11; 17.3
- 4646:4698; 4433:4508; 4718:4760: 0.46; 13.6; 24.9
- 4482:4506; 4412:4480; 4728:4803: -0.11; 12.4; 26.8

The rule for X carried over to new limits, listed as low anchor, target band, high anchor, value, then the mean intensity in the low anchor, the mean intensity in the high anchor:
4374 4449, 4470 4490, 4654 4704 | -3.9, 10.7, 16.2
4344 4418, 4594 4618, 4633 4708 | 8.7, 10.7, 15.1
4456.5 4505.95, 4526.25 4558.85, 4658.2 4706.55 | 4.4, 16.6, 17.1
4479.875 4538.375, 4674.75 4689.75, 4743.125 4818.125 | 5.0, 15.6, 24.4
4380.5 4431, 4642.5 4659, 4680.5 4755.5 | 7.2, 12.1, 23.2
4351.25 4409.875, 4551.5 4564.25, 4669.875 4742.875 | 1.2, 11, 21.6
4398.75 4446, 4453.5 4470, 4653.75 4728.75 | -4.0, 11.5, 17.8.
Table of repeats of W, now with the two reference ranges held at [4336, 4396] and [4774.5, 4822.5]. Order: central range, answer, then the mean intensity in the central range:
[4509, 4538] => -0.04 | 15.4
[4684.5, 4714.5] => -0.17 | 22.2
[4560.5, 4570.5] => 0.12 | 14.1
